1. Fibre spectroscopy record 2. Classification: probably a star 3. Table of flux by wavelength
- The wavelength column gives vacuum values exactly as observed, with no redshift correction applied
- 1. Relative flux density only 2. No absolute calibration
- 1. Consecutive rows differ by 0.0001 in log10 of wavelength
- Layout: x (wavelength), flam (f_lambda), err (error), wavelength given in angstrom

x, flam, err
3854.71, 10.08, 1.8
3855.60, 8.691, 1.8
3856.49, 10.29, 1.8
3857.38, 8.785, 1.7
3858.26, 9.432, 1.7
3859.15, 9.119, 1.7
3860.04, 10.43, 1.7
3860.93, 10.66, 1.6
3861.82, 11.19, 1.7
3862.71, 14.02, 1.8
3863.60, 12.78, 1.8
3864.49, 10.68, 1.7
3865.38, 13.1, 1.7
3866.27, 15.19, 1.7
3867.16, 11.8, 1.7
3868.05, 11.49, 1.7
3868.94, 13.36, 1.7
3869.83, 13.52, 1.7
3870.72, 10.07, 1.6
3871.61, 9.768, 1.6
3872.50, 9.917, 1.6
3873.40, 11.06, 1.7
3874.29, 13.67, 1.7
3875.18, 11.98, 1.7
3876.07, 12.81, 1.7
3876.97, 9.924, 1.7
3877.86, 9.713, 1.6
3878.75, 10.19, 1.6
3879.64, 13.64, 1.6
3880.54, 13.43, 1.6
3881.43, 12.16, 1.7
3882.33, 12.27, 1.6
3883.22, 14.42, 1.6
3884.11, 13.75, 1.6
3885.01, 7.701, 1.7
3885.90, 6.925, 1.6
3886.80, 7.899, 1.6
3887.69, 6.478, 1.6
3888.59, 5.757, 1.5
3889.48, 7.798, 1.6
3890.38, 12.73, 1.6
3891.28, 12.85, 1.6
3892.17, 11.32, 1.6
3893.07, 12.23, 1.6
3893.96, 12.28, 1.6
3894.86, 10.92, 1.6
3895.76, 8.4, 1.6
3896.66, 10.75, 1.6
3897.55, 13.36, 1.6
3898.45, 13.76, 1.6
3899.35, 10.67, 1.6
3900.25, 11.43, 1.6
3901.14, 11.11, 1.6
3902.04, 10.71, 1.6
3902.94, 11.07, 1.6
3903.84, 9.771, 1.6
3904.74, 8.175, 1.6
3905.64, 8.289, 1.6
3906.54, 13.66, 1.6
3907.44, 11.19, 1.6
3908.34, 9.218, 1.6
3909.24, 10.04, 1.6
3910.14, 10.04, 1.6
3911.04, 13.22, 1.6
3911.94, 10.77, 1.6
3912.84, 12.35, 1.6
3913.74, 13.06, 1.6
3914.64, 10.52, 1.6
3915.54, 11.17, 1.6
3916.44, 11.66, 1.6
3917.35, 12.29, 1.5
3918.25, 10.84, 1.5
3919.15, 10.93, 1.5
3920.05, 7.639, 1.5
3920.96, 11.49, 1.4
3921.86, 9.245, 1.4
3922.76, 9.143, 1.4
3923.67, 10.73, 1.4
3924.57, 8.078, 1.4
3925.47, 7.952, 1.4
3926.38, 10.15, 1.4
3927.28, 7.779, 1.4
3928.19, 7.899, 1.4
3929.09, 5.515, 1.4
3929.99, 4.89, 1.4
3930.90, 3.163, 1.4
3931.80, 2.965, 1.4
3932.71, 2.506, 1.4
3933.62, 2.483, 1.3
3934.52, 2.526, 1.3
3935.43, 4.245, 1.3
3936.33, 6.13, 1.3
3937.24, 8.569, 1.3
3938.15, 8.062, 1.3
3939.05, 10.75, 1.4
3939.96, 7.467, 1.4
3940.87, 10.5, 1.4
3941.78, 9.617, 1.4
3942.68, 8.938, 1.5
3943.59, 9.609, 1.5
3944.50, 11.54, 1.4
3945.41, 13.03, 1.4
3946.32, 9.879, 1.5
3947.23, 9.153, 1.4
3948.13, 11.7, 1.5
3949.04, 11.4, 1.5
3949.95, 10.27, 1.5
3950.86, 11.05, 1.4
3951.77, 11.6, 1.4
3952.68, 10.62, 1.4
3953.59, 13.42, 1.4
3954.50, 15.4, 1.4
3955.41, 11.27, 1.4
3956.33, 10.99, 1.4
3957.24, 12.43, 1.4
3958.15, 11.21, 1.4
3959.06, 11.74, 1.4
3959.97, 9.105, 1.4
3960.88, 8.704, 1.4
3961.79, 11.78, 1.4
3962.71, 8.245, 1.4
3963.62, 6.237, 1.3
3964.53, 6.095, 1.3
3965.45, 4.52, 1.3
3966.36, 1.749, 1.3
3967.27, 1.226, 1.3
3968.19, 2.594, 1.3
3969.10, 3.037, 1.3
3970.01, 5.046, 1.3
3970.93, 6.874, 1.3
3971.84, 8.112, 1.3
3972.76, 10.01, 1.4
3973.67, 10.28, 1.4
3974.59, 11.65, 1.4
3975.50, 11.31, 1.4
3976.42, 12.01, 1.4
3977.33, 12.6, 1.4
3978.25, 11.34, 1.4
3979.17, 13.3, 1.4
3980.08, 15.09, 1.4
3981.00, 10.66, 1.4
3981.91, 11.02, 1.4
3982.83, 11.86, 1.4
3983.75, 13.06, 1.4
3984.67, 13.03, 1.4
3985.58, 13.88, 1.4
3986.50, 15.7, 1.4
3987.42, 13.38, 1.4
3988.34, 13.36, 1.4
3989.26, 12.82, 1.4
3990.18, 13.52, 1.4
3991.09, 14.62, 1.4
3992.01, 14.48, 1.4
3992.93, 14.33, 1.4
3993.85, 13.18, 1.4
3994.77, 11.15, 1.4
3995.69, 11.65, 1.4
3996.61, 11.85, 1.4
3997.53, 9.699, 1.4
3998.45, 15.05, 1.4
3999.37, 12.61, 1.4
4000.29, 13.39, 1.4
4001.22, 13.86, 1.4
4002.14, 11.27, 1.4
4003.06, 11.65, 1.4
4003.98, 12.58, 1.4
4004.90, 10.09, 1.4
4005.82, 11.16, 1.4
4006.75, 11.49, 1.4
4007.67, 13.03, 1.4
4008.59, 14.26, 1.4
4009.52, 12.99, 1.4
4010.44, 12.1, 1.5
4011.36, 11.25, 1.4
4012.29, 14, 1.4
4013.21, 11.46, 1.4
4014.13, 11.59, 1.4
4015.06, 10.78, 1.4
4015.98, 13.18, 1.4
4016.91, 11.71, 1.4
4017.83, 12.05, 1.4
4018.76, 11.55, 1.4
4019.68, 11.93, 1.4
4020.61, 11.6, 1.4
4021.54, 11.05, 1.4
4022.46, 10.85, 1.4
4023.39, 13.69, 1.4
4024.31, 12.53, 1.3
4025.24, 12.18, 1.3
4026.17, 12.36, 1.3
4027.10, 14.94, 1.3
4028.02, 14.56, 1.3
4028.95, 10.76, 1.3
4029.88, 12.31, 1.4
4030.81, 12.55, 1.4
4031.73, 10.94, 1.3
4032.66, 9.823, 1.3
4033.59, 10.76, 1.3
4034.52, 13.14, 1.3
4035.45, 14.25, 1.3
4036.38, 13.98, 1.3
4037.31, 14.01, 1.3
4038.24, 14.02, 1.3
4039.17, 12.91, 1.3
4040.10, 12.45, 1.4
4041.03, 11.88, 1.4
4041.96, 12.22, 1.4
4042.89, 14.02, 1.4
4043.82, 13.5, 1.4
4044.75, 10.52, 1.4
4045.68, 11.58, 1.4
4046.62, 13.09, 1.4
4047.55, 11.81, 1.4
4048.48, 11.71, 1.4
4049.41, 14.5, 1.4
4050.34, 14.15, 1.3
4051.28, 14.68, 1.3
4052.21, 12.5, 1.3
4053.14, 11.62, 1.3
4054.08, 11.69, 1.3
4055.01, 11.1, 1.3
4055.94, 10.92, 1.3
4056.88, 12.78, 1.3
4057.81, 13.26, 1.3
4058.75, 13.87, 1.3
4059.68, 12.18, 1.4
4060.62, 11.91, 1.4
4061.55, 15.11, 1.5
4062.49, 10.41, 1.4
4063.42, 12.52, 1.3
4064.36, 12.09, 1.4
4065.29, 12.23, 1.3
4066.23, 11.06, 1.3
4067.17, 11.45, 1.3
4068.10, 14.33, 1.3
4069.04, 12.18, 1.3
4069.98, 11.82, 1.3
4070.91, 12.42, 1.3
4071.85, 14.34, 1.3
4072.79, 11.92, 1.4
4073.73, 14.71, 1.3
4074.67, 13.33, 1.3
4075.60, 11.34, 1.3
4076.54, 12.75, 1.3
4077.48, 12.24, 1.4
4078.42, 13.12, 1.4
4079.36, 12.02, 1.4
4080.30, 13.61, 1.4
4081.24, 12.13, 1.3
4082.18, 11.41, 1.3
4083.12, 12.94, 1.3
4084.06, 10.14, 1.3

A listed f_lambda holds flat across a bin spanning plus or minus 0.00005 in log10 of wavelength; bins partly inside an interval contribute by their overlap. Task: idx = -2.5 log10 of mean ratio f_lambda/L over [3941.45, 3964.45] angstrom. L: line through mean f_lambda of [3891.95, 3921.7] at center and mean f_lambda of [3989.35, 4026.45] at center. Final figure 0.09 mag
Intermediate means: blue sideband 11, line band 10.7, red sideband 12.3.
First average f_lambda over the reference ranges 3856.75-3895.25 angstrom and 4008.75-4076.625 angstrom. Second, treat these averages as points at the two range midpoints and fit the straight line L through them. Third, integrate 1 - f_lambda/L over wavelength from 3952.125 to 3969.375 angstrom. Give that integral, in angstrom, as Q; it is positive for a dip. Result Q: 4.8 angstrom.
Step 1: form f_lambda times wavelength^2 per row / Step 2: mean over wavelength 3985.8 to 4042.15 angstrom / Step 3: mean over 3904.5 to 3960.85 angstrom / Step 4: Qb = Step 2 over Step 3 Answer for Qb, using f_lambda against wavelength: 1.37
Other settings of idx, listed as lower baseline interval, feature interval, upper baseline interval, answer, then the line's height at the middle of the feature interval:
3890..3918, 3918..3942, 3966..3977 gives 0.29 mag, 9.66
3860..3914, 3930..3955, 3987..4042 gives 0.33 mag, 11.8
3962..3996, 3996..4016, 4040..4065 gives -0.10 mag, 11.2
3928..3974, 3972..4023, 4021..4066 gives -0.19 mag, 10.4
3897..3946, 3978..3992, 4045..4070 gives -0.22 mag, 10.8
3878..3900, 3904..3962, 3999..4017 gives 0.19 mag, 11.4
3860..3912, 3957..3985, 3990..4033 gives 0.29 mag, 12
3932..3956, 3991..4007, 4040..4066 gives -0.14 mag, 10.9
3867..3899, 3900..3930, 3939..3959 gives 0.10 mag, 11.1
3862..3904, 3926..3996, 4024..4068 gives 0.23 mag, 11.9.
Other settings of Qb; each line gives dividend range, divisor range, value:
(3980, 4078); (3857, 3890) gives 1.23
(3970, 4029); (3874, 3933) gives 1.26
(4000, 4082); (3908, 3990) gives 1.36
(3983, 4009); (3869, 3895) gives 1.24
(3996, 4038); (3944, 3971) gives 1.40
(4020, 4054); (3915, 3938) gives 1.75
